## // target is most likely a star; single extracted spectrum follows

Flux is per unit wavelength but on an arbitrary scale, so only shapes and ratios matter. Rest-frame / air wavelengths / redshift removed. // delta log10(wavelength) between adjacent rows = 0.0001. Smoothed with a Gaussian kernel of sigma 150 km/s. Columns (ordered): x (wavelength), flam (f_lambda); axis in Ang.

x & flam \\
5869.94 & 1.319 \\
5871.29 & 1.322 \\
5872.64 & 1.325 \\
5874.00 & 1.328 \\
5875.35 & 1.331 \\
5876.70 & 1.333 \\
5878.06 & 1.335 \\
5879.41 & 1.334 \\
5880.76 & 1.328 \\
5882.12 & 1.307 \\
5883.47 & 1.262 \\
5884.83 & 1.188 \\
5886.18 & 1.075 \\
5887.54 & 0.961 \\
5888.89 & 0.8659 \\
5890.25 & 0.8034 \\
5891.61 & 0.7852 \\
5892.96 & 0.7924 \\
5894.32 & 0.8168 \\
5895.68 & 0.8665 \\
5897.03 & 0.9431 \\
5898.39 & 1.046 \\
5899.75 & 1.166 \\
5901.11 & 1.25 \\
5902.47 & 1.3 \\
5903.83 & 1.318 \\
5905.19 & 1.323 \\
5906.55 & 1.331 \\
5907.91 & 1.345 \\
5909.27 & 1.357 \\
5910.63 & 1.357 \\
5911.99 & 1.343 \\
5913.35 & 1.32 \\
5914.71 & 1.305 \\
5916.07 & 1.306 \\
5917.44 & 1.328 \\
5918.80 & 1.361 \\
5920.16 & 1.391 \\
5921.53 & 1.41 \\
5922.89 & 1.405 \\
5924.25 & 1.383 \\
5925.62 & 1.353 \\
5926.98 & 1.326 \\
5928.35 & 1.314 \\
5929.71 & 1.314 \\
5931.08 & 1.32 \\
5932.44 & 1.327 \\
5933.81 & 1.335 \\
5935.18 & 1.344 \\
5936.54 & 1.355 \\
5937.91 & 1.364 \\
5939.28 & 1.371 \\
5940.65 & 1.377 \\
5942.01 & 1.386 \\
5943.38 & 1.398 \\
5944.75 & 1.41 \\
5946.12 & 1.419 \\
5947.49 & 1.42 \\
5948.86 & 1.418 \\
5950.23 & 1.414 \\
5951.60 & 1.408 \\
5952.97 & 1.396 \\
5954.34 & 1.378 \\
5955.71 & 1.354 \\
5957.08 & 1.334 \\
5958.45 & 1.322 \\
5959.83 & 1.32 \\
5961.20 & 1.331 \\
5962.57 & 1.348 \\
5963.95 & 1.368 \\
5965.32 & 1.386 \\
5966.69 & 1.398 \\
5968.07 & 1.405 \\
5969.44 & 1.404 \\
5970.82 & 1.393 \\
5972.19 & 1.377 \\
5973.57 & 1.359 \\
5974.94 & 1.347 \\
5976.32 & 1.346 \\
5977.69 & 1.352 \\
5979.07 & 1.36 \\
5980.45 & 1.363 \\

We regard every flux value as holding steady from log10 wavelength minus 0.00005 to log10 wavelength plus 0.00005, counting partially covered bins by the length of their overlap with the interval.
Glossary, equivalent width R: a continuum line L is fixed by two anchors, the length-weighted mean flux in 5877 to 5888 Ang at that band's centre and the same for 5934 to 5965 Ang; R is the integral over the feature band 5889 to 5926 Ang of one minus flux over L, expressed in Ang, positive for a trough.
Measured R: 2.38 Ang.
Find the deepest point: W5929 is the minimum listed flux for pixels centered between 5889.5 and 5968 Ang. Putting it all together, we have 0.7852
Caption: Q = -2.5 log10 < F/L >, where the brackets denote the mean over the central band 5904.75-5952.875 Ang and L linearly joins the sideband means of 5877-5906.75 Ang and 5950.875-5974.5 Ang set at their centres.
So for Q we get -0.10 mag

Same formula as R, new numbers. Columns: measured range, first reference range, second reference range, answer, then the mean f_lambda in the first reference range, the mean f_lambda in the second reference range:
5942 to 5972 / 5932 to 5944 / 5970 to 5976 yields -0.37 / 1.36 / 1.37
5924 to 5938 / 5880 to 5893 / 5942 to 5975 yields -0.93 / 1.05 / 1.38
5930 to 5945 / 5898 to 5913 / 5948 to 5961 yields -0.19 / 1.29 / 1.37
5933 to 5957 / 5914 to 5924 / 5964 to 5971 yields -0.09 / 1.36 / 1.39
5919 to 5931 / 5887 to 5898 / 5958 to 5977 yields -3.16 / 0.858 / 1.36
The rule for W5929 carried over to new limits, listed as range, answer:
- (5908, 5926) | 1.305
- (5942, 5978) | 1.32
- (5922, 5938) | 1.314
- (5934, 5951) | 1.344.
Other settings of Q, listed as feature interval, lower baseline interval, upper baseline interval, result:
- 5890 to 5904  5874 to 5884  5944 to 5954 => 0.32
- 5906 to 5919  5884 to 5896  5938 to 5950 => -0.20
